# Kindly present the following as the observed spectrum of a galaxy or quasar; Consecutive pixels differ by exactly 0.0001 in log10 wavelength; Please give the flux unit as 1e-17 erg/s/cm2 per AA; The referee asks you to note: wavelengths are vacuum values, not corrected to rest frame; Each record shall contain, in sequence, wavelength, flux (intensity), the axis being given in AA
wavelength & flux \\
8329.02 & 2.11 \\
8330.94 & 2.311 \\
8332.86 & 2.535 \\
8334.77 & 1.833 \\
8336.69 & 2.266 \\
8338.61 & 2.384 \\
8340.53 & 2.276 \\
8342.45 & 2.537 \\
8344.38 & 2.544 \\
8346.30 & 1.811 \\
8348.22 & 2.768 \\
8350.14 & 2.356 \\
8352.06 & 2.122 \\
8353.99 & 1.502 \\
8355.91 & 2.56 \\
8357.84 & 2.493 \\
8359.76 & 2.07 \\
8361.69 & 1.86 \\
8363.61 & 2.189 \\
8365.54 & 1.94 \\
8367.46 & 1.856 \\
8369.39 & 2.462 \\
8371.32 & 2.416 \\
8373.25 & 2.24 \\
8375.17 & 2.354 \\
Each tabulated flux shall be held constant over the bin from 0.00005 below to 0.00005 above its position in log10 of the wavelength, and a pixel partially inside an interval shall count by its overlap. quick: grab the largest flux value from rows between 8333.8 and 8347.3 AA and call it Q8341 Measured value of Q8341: 2.544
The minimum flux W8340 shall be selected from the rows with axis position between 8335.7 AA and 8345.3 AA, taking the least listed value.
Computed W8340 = 2.266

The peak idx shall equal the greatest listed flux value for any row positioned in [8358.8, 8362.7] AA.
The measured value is 2.07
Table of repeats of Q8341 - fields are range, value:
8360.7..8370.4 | 2.462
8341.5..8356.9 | 2.768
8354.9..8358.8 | 2.56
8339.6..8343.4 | 2.537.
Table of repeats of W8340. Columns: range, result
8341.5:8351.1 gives 1.811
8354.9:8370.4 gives 1.856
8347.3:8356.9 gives 1.502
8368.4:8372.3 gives 2.416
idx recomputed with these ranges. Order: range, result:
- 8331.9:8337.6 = 2.535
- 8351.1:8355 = 2.122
